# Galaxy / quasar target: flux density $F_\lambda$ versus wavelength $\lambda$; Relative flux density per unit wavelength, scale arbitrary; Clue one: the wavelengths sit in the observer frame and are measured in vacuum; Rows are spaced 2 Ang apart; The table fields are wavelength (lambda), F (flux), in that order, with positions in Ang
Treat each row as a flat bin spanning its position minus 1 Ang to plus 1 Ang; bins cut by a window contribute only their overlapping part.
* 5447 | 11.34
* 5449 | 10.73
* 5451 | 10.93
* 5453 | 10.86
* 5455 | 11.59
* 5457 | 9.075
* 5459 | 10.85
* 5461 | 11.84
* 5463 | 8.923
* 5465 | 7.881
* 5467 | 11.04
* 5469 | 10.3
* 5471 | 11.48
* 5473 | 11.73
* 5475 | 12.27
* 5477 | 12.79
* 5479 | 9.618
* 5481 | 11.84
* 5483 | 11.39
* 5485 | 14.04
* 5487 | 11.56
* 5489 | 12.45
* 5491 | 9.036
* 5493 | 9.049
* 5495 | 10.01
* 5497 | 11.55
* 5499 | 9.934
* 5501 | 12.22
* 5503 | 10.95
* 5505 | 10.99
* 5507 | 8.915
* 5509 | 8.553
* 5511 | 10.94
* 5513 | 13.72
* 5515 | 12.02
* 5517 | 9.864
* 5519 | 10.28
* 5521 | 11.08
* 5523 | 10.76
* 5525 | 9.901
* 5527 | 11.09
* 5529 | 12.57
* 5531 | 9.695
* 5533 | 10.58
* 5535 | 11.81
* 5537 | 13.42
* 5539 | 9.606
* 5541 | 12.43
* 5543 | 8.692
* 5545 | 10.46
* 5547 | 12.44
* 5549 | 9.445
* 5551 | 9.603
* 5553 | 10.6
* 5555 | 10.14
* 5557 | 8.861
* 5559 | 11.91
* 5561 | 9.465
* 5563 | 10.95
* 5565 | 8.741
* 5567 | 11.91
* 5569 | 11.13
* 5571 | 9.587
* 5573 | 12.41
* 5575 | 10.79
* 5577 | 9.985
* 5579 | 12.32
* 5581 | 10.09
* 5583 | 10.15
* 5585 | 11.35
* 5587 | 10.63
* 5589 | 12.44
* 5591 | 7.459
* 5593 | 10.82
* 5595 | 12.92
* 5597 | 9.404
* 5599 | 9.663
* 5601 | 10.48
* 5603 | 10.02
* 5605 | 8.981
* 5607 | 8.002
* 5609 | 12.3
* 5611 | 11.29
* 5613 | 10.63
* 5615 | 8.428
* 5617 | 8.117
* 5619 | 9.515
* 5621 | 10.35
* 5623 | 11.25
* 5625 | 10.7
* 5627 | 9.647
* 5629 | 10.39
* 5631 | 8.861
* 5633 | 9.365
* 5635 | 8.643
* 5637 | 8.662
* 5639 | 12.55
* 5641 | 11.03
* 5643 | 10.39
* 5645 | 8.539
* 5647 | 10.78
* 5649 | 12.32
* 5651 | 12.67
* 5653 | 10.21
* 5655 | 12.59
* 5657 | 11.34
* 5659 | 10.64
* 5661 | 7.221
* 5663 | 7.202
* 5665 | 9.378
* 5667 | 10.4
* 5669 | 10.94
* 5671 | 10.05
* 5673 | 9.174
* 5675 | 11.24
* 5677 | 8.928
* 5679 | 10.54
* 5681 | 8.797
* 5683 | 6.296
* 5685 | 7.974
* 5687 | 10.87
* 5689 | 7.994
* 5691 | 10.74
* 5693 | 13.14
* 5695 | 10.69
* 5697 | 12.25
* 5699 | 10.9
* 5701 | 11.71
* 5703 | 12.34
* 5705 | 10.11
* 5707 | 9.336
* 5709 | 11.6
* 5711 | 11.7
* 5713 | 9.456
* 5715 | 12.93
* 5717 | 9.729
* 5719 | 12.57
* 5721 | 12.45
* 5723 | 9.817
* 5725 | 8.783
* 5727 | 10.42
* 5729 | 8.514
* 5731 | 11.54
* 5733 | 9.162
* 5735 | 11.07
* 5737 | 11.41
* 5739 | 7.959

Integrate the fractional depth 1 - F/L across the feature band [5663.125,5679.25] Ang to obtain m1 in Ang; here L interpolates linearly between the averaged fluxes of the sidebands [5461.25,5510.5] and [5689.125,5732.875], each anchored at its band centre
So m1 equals 1.44 Ang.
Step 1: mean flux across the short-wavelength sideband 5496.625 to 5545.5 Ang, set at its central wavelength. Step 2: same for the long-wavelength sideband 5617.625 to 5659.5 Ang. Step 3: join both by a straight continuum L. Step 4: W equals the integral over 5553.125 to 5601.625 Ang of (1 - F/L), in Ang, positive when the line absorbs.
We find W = 0.52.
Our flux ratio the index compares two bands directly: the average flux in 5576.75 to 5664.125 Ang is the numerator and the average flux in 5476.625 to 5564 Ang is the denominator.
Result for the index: 0.94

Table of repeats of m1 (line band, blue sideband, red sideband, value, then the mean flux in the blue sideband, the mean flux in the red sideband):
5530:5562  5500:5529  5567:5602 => 0.7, 10.9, 10.7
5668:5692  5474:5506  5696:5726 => 3.5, 11.2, 11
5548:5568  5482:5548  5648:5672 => 1.2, 11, 10.4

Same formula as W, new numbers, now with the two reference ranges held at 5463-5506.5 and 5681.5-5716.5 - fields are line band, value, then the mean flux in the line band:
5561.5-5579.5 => 0.0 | 10.8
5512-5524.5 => -0.4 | 11.2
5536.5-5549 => -0.1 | 10.9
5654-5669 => 1.0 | 9.9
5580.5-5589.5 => -0.1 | 10.9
